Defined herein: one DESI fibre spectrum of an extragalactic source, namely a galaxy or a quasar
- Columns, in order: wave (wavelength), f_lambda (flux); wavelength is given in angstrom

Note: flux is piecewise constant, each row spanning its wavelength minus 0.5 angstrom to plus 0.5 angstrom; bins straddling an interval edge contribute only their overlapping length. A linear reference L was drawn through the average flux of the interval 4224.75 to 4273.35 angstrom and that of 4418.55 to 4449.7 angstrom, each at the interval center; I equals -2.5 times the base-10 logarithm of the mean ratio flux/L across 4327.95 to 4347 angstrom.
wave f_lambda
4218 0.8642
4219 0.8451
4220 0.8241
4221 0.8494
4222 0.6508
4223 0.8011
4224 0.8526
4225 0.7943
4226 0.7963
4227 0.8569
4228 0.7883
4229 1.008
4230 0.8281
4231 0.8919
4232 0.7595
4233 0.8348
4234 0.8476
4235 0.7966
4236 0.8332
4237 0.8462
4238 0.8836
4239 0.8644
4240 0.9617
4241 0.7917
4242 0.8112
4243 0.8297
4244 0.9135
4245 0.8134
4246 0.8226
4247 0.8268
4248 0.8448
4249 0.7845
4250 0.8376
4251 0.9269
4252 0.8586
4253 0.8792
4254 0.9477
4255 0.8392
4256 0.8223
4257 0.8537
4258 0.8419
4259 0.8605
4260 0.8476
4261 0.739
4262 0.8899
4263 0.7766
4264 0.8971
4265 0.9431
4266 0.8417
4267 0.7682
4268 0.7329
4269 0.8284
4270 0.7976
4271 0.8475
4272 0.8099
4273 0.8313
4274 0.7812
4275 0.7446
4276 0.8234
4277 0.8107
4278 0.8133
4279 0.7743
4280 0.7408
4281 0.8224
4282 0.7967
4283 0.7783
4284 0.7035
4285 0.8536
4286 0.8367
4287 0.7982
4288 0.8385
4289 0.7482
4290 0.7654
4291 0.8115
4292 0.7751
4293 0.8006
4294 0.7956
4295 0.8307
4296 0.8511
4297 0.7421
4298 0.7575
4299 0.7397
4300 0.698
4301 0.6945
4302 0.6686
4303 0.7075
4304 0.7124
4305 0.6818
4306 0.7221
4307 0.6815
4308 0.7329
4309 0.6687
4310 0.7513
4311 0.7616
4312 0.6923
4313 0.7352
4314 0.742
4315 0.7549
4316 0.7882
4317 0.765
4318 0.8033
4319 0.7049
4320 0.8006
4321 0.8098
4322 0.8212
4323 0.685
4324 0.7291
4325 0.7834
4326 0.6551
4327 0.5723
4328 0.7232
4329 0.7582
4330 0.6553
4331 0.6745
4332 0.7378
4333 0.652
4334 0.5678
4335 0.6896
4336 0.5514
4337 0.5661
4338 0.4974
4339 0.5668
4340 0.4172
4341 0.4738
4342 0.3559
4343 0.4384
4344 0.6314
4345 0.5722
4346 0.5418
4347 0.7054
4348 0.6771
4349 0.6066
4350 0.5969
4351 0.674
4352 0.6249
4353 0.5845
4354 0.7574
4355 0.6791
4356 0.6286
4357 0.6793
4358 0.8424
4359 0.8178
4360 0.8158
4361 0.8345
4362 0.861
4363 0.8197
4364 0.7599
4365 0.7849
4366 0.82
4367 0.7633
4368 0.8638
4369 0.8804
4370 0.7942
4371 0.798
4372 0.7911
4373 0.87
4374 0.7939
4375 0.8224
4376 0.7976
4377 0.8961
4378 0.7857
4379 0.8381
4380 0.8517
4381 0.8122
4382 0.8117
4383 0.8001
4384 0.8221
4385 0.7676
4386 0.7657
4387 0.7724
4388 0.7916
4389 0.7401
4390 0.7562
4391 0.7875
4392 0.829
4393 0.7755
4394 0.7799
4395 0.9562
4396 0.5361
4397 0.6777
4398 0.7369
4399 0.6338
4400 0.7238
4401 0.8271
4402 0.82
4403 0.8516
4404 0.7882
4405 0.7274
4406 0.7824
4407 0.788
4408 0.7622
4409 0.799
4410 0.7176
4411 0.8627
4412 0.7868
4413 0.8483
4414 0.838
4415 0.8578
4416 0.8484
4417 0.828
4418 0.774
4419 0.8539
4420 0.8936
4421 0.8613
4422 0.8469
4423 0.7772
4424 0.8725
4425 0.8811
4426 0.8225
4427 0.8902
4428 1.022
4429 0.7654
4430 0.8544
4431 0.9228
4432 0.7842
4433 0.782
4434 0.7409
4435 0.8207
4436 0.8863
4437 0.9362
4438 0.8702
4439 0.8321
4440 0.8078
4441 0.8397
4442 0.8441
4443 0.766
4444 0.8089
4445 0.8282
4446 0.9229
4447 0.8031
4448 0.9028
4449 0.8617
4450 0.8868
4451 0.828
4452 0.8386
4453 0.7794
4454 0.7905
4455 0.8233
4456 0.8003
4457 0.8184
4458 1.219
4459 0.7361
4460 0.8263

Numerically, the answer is 0.404 mag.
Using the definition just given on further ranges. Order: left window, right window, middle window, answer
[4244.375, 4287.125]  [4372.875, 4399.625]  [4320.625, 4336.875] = 0.17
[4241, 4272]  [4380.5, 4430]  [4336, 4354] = 0.40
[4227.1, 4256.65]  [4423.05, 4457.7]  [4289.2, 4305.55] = 0.13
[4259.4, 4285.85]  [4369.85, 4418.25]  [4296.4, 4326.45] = 0.10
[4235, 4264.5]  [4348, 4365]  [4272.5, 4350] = 0.10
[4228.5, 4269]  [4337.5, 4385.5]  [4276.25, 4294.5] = 0.02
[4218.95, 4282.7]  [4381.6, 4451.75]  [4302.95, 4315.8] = 0.15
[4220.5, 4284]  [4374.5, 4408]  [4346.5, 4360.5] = 0.15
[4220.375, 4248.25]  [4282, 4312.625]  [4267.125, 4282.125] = -0.02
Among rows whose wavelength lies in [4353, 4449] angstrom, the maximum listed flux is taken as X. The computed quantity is 1.022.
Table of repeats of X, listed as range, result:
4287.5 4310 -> 0.8511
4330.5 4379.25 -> 0.8961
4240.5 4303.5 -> 0.9477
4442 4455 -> 0.9229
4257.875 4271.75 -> 0.9431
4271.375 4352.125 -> 0.8536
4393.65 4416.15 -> 0.9562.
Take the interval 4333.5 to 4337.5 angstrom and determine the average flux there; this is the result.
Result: 0.594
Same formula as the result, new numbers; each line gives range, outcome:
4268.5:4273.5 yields 0.823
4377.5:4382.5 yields 0.82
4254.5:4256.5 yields 0.831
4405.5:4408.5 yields 0.778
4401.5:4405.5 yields 0.797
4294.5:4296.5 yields 0.841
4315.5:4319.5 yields 0.765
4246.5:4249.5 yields 0.819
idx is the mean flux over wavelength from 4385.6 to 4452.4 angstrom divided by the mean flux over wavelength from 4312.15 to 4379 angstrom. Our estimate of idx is 1.15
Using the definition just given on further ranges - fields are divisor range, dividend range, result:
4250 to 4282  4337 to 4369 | 0.81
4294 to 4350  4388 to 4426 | 1.17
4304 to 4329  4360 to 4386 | 1.12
